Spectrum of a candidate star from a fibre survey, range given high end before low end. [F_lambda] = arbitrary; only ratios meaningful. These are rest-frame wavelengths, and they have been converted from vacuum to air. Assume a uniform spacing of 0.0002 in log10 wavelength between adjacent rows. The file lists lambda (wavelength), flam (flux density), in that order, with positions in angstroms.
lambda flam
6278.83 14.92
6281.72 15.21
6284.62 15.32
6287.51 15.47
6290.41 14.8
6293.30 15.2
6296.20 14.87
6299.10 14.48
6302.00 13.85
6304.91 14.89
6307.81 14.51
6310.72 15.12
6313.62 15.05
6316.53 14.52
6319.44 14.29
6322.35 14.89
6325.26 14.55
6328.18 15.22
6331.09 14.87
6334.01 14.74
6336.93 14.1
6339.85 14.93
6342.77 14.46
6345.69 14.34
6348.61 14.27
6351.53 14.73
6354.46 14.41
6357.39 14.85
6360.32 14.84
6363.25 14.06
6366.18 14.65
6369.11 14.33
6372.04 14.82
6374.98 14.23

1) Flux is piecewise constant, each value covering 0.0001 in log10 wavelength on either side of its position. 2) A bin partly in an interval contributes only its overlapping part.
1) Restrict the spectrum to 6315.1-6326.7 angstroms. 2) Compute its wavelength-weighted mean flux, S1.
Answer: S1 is 14.6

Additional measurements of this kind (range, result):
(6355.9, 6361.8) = 14.8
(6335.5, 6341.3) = 14.5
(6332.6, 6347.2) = 14.5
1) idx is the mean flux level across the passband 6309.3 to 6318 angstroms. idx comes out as 14.9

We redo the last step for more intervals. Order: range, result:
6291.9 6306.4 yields 14.7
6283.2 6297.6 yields 15.1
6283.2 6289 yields 15.4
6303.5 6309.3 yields 14.7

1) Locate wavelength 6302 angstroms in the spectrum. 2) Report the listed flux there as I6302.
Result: 13.85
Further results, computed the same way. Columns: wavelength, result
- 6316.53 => 14.52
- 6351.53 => 14.73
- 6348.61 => 14.27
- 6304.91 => 14.89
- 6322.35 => 14.89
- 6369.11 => 14.33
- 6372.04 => 14.82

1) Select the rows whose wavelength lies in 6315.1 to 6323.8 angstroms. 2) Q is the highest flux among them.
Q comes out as 14.89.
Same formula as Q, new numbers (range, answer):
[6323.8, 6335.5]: 15.22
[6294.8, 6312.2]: 15.12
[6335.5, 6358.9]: 14.93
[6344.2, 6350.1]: 14.34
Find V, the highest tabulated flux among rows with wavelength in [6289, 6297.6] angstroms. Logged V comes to 15.2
